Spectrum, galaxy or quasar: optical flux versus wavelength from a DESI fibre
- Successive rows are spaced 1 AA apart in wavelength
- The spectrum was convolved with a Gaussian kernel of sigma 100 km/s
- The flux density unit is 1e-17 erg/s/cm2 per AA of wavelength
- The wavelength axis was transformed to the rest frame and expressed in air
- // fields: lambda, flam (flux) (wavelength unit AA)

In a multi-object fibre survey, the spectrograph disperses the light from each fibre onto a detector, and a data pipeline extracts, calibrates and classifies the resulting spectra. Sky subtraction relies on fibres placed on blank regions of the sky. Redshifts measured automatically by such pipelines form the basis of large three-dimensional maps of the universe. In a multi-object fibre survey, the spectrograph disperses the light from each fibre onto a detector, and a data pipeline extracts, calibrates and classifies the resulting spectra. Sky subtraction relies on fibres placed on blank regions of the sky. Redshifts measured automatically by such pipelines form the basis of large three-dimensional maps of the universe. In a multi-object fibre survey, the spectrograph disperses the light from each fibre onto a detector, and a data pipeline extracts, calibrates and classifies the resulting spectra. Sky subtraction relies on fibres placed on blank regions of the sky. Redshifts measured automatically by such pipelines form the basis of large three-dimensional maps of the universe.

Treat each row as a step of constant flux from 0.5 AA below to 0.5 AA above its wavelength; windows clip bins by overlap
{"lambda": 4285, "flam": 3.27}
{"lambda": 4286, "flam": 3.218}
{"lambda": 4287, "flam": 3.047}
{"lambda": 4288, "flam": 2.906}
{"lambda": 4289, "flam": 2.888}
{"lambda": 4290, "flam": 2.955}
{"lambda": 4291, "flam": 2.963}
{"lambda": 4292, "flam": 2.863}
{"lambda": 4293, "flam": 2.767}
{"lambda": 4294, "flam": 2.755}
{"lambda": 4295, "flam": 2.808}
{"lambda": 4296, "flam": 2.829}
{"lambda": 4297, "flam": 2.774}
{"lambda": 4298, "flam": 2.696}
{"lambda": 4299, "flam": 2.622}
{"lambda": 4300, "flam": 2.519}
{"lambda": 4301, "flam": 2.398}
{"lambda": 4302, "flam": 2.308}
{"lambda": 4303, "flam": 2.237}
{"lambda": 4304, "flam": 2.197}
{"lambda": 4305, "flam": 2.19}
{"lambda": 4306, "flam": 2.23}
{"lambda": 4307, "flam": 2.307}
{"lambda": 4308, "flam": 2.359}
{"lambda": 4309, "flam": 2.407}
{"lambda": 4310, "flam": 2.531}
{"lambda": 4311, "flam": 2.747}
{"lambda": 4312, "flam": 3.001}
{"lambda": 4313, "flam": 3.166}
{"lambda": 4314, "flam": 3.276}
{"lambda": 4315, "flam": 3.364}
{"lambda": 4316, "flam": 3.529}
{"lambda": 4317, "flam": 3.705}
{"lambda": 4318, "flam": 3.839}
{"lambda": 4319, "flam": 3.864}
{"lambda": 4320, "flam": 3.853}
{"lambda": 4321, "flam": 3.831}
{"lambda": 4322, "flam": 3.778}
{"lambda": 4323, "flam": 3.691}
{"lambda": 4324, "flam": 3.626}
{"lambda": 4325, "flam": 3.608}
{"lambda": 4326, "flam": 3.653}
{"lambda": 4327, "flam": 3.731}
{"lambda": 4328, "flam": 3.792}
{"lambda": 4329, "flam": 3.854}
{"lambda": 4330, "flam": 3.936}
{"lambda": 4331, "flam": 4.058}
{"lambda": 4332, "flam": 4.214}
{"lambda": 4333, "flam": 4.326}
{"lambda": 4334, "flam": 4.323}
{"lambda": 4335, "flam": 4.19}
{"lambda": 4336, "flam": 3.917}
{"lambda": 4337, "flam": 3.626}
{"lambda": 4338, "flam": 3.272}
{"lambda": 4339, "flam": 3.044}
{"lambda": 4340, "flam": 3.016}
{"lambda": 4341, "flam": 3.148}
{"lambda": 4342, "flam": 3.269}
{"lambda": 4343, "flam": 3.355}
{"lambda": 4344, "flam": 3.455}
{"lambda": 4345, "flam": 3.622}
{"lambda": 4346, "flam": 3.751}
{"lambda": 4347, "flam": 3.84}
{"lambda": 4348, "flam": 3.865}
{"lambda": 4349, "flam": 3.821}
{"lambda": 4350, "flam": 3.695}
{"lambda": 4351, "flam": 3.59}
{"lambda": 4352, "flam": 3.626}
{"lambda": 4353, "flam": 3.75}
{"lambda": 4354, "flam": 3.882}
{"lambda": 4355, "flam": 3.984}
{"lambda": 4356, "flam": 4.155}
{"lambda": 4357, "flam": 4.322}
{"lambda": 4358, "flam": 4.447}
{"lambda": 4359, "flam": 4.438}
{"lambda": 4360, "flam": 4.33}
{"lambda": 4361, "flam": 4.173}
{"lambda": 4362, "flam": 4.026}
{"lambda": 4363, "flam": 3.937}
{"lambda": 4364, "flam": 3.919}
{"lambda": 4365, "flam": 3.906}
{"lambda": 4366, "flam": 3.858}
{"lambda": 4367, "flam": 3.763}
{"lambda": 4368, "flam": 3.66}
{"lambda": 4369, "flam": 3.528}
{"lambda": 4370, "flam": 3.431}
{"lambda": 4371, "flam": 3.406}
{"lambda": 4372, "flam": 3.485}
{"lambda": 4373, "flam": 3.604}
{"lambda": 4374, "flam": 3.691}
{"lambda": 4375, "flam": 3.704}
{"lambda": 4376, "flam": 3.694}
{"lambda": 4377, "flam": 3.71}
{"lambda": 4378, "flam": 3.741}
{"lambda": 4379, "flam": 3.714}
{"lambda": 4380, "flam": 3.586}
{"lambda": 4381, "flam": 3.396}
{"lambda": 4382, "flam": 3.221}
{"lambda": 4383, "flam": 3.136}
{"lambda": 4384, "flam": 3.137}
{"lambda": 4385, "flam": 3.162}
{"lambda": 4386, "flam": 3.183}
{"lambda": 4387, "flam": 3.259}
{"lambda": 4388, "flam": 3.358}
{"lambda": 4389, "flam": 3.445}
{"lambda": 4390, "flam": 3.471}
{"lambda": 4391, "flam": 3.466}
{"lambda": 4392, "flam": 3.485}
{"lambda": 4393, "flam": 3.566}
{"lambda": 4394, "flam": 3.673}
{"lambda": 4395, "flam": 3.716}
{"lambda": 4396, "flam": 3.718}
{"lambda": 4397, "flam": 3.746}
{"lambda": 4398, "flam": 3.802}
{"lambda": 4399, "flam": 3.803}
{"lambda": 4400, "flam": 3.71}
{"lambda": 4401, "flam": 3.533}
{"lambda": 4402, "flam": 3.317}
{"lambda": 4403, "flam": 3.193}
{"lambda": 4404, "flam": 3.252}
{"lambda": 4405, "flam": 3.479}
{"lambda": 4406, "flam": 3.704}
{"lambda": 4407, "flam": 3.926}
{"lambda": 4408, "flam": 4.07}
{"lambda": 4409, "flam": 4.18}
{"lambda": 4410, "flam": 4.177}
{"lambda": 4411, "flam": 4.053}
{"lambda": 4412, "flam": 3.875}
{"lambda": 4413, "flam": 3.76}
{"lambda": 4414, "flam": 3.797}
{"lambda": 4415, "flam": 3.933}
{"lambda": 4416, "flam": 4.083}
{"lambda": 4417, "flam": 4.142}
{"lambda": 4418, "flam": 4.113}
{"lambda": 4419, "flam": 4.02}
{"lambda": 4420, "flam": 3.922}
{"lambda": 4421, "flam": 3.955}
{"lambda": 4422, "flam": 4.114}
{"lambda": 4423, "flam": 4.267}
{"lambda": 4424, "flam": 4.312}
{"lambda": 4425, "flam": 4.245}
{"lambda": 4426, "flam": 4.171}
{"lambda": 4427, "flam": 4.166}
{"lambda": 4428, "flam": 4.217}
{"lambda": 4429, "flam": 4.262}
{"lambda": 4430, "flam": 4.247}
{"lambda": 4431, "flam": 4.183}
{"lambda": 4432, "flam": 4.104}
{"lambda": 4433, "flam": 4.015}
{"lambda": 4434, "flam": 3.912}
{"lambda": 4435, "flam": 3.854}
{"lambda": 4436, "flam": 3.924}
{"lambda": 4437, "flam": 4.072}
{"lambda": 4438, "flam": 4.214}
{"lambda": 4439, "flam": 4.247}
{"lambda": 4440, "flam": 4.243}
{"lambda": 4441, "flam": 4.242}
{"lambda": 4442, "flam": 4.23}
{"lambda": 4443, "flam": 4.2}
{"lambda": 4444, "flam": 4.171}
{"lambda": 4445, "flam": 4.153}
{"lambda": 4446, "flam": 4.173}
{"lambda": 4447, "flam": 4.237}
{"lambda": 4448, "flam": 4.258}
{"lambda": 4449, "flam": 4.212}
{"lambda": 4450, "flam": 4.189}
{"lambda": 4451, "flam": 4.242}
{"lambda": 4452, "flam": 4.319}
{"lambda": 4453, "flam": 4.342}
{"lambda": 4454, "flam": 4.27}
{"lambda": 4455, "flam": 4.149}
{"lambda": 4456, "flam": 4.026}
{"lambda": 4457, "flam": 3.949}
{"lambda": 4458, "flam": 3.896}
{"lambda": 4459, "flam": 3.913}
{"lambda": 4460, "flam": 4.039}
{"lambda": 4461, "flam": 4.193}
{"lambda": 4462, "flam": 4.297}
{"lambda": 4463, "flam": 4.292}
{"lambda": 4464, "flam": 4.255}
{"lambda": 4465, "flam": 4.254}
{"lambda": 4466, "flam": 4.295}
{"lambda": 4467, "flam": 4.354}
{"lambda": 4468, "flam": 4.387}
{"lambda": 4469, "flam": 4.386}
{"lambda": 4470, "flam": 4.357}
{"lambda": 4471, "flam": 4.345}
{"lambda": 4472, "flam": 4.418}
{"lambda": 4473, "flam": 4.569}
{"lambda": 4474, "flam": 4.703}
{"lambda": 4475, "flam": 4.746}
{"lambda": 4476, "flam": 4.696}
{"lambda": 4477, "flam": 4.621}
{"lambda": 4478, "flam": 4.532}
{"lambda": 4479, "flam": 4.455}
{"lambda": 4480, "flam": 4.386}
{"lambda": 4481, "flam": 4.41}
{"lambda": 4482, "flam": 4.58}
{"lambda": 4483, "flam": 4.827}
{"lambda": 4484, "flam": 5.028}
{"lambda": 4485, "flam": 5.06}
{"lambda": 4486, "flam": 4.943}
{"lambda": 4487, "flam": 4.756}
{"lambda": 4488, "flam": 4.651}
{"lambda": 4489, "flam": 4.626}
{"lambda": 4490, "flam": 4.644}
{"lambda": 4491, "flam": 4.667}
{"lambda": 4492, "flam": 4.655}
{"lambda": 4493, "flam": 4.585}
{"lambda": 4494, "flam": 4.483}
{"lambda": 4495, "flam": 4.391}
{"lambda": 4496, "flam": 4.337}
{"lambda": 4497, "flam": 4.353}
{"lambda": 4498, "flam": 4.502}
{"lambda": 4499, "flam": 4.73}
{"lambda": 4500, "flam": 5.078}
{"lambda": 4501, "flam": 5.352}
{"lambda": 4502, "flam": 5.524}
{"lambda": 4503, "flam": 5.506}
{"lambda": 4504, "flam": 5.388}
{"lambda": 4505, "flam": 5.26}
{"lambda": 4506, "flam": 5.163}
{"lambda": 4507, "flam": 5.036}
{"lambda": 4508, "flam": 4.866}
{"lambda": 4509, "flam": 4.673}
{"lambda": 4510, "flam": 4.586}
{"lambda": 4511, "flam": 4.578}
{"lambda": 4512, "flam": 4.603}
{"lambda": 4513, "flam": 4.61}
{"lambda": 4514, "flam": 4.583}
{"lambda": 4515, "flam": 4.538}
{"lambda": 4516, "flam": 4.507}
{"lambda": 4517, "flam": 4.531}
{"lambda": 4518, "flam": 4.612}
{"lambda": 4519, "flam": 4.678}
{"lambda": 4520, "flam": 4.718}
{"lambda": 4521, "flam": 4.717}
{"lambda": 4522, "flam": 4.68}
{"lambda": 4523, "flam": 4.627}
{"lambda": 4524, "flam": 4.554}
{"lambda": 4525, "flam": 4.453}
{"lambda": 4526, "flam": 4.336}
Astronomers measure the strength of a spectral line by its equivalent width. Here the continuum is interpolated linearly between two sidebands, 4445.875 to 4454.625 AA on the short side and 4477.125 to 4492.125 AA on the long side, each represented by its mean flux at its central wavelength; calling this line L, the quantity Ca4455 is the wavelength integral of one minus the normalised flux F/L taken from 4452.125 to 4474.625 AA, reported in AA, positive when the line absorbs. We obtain 0.8 AA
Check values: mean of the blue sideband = 4.25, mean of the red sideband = 4.68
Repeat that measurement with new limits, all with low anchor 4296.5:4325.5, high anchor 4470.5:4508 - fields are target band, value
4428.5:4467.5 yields 1.63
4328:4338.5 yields -2.47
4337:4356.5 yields -1.41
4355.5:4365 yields -1.92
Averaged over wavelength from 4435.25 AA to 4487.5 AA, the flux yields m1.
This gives 4.34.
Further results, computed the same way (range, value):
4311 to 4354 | 3.66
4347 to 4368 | 3.96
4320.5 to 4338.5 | 3.86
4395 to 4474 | 4.07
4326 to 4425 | 3.75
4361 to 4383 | 3.67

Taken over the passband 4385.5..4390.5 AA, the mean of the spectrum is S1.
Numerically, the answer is 3.34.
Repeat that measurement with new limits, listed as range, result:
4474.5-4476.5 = 4.72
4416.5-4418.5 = 4.13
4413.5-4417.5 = 3.99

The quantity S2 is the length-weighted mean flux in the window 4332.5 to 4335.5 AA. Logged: 4.28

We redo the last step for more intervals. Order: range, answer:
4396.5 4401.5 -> 3.72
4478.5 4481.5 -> 4.42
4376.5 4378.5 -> 3.73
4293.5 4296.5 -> 2.8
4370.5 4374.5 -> 3.55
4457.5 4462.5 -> 4.07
